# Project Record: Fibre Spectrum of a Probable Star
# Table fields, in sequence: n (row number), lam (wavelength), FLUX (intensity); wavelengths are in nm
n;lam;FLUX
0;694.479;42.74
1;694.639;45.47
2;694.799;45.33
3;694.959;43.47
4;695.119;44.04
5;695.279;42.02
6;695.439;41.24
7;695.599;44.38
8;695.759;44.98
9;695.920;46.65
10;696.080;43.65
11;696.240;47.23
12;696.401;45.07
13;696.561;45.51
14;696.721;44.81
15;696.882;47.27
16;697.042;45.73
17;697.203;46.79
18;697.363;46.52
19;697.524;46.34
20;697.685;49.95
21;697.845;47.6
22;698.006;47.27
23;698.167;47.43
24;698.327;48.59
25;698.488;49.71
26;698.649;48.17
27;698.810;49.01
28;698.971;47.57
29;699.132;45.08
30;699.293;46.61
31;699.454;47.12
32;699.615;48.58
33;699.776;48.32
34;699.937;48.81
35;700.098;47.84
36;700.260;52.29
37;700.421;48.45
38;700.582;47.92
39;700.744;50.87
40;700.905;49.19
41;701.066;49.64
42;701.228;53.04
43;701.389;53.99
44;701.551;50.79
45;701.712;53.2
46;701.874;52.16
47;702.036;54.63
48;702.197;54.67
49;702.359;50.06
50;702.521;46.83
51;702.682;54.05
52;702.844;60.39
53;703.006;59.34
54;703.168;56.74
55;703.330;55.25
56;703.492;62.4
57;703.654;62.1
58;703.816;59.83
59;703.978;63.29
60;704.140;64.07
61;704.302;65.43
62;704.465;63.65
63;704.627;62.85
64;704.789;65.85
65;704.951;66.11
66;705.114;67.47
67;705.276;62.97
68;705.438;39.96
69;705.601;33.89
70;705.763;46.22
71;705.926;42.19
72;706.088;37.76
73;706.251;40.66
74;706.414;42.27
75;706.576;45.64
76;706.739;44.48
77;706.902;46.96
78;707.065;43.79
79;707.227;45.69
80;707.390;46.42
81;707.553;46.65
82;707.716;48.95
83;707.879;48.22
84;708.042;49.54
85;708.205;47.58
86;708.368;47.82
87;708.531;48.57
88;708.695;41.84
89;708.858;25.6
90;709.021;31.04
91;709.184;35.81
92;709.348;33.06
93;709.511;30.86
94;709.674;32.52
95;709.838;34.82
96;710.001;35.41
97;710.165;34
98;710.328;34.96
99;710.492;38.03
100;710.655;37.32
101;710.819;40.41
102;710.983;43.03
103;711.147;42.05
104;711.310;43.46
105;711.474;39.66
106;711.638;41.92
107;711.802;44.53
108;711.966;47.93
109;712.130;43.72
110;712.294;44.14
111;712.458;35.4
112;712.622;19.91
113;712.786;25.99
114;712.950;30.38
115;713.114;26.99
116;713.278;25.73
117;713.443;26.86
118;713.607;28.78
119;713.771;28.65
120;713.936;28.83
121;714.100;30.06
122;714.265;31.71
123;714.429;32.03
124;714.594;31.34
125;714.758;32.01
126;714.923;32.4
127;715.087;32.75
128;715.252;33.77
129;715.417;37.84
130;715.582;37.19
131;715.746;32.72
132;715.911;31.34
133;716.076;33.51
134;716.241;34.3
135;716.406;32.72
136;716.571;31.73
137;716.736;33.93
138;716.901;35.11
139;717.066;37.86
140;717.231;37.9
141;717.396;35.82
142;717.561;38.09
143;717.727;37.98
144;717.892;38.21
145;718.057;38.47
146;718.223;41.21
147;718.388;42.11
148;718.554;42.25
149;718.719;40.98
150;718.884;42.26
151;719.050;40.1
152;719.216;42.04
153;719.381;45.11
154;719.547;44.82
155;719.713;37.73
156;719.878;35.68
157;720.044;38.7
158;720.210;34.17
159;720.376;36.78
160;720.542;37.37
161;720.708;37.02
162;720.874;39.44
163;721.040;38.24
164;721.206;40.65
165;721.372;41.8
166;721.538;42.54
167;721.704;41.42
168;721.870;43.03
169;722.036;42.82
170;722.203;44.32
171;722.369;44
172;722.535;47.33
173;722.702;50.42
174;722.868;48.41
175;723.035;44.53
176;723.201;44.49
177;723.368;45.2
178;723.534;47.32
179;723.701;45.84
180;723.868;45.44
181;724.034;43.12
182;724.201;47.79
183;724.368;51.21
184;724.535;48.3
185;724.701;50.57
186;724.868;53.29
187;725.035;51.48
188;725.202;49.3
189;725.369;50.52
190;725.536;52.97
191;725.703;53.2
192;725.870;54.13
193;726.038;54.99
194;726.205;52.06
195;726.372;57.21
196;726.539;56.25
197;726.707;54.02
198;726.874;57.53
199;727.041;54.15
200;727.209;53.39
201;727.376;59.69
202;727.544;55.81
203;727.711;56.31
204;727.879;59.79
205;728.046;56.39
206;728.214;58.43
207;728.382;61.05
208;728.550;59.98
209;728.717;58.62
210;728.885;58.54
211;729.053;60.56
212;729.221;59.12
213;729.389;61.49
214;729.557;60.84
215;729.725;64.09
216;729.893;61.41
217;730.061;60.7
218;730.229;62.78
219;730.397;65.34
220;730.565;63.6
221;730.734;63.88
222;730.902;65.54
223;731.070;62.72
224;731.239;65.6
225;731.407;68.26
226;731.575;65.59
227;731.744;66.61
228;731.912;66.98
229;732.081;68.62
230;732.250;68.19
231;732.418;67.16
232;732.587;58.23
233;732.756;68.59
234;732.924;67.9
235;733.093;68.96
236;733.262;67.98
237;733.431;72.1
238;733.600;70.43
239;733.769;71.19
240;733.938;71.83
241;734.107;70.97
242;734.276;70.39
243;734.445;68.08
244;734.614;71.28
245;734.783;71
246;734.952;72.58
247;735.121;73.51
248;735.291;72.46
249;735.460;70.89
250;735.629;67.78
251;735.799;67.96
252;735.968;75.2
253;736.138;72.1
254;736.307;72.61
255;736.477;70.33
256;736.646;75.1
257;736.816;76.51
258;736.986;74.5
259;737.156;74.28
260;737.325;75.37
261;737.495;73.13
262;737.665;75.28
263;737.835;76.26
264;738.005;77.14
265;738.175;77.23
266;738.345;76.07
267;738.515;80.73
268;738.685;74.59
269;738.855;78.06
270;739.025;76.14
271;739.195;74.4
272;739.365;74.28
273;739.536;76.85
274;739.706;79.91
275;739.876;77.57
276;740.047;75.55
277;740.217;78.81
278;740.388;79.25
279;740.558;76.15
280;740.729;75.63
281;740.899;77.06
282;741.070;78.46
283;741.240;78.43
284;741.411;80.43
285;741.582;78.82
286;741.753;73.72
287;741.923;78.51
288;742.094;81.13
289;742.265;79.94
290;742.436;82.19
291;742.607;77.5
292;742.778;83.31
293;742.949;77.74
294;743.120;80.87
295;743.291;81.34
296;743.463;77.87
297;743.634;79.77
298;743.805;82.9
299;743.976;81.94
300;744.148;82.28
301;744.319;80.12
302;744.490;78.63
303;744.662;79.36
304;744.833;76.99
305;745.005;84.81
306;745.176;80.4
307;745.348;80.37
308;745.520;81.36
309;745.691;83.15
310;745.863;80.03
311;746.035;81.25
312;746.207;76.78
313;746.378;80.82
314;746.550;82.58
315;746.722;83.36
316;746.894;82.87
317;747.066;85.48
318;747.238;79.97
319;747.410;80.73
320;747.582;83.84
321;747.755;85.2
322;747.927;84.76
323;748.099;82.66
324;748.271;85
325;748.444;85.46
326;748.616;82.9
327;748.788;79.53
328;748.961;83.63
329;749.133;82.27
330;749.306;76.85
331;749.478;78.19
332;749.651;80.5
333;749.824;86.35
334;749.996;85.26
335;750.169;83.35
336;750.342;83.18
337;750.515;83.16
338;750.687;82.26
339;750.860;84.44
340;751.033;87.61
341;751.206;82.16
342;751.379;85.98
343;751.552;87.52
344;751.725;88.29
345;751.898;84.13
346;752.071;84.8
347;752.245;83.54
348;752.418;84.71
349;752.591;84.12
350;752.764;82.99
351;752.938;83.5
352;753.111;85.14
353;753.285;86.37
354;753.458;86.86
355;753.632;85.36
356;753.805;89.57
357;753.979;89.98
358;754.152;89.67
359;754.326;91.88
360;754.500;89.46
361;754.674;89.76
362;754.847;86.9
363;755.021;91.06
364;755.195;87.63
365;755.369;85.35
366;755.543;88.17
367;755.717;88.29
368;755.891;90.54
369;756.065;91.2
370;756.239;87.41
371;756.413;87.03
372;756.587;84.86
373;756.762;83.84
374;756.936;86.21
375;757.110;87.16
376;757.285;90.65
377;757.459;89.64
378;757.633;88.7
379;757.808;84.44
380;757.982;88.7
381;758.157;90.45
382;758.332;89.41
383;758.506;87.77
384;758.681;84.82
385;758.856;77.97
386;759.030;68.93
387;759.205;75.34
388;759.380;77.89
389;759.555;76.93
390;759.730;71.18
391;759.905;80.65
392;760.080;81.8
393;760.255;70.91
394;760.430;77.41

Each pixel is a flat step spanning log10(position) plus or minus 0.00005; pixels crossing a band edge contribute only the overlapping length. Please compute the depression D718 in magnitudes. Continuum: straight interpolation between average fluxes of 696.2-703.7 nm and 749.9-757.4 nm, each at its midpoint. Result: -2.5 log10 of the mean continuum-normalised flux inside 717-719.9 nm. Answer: 0.49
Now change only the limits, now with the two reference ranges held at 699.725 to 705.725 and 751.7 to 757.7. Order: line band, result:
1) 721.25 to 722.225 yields 0.49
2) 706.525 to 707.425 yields 0.26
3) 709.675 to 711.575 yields 0.49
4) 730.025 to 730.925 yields 0.14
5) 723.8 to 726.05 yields 0.34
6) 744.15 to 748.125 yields 0.01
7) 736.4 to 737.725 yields 0.03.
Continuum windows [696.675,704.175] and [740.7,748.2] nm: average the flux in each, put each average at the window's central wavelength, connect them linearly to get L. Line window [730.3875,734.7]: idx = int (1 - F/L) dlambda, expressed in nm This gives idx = 0.30 nm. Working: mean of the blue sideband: 51.2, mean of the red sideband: 80.6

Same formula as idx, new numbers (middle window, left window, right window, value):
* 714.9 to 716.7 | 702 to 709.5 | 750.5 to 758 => 0.750 nm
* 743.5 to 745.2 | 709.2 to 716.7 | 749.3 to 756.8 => -0.133 nm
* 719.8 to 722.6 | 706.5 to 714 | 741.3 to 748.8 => 0.625 nm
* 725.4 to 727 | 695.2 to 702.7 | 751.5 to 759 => 0.297 nm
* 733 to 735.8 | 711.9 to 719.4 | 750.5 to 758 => -0.488 nm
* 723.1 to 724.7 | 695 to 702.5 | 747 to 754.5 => 0.462 nm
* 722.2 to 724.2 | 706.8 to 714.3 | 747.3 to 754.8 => 0.245 nm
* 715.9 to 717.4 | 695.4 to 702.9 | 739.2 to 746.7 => 0.651 nm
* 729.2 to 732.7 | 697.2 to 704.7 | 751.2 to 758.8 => 0.366 nm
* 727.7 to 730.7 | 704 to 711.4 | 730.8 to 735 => 0.194 nm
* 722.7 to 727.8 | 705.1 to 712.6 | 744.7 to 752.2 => 0.649 nm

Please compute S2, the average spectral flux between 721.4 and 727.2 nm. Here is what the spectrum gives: 49.1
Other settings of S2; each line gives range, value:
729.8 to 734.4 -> 66.7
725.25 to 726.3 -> 52.9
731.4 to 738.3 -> 71.1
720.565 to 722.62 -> 41.8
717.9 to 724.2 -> 42.1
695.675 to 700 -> 47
